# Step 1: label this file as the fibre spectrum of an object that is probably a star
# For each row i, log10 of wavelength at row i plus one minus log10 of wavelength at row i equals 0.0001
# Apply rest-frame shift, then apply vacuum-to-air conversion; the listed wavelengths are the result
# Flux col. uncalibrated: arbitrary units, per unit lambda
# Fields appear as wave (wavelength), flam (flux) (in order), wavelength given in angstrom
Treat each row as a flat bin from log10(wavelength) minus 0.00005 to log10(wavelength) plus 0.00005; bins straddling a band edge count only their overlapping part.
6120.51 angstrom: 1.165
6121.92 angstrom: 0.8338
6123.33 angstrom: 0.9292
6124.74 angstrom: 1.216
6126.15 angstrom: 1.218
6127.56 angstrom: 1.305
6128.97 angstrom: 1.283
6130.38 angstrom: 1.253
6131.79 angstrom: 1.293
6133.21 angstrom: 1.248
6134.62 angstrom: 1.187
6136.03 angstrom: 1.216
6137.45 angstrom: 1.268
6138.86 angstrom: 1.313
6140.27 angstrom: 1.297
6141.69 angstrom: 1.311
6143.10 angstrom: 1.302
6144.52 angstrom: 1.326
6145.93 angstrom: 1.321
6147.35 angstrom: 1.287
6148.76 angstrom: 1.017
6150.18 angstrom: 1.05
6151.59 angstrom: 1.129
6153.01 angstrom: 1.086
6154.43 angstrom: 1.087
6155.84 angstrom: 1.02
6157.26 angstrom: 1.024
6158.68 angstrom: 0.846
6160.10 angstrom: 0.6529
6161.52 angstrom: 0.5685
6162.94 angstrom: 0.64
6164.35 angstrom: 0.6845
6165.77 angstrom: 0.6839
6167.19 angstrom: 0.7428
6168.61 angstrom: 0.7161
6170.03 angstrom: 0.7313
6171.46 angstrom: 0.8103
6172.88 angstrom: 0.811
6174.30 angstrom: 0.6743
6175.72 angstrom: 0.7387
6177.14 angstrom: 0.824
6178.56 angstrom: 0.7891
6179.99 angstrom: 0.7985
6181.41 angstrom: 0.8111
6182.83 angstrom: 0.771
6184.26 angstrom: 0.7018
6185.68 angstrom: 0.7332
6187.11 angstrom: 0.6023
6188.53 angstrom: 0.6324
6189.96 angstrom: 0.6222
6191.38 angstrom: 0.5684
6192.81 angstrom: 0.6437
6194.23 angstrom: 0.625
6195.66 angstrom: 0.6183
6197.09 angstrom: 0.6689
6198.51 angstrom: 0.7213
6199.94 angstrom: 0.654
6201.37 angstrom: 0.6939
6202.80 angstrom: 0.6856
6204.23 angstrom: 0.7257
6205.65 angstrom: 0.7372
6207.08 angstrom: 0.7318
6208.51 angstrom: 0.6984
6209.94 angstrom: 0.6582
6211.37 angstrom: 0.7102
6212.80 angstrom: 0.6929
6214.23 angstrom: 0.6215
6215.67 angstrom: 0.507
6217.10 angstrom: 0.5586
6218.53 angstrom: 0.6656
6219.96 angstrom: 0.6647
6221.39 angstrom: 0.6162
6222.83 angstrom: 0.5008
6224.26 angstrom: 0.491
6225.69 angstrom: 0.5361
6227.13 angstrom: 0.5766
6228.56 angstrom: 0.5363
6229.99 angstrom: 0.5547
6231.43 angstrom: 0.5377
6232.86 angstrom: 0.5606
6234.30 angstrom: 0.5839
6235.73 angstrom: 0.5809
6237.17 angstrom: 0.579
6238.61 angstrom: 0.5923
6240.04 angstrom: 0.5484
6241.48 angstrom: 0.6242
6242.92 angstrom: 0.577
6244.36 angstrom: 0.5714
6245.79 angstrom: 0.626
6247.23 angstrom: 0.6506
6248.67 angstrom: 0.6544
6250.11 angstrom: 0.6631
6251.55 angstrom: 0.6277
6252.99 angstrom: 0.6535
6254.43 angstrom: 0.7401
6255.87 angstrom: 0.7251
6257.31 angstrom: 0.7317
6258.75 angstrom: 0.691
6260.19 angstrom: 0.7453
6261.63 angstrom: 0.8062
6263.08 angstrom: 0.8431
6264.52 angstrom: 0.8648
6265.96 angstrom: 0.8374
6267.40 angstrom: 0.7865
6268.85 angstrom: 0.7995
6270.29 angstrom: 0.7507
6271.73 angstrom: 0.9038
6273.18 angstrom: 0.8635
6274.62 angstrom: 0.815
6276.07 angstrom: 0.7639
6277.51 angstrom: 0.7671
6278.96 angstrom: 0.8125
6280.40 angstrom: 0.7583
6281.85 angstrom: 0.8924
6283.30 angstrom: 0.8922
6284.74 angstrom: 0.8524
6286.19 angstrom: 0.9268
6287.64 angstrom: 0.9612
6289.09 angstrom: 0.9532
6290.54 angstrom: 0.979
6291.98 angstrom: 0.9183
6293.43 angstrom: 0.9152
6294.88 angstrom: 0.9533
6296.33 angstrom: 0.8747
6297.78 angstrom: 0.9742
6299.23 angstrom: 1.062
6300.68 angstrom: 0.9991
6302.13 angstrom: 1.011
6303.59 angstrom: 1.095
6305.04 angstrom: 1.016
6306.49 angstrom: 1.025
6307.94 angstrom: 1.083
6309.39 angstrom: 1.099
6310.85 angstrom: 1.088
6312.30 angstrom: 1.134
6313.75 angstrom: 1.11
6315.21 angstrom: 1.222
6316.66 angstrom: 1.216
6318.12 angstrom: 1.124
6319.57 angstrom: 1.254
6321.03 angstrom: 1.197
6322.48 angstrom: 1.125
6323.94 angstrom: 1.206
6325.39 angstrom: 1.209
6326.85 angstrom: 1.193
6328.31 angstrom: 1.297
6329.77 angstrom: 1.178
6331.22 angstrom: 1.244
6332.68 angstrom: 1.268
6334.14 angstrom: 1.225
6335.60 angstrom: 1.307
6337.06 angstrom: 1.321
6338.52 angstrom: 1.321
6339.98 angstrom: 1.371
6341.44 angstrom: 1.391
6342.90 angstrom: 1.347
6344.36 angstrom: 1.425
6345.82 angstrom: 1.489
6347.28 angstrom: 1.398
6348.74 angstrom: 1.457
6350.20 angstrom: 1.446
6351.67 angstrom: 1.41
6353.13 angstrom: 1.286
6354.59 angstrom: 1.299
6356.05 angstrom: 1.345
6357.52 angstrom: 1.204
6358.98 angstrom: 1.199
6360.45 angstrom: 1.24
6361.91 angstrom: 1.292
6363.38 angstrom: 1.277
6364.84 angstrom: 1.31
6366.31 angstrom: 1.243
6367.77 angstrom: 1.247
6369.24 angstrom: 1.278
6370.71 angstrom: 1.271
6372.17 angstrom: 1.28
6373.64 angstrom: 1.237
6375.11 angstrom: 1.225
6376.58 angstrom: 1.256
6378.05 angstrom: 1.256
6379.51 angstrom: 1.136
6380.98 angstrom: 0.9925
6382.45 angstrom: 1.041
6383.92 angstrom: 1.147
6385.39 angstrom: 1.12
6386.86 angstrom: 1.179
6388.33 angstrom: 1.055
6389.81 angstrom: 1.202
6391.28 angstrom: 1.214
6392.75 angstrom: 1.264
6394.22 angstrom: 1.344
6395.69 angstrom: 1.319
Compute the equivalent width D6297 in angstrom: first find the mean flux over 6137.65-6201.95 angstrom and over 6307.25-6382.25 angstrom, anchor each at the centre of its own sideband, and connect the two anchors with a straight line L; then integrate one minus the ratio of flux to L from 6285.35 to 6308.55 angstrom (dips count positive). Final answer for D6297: 3.3 angstrom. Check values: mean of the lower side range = 0.855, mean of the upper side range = 1.25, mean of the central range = 0.983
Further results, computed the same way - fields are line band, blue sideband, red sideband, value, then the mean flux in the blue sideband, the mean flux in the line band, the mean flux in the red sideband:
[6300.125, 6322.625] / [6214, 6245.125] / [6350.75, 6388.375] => -3.7 angstrom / 0.571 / 1.11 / 1.23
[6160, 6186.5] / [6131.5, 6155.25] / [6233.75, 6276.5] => 8.5 angstrom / 1.22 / 0.732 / 0.707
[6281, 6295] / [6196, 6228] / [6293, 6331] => 1.0 angstrom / 0.641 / 0.922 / 1.11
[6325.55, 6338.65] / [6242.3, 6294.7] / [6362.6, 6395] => -2.9 angstrom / 0.789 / 1.26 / 1.21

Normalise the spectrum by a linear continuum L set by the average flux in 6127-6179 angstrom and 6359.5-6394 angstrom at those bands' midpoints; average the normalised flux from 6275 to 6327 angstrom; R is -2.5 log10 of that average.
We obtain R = 0.13 mag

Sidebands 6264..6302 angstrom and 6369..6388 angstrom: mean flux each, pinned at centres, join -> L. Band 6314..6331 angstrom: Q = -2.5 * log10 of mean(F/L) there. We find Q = -0.19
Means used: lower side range 0.882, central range 1.2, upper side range 1.18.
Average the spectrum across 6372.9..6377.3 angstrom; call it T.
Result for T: 1.24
